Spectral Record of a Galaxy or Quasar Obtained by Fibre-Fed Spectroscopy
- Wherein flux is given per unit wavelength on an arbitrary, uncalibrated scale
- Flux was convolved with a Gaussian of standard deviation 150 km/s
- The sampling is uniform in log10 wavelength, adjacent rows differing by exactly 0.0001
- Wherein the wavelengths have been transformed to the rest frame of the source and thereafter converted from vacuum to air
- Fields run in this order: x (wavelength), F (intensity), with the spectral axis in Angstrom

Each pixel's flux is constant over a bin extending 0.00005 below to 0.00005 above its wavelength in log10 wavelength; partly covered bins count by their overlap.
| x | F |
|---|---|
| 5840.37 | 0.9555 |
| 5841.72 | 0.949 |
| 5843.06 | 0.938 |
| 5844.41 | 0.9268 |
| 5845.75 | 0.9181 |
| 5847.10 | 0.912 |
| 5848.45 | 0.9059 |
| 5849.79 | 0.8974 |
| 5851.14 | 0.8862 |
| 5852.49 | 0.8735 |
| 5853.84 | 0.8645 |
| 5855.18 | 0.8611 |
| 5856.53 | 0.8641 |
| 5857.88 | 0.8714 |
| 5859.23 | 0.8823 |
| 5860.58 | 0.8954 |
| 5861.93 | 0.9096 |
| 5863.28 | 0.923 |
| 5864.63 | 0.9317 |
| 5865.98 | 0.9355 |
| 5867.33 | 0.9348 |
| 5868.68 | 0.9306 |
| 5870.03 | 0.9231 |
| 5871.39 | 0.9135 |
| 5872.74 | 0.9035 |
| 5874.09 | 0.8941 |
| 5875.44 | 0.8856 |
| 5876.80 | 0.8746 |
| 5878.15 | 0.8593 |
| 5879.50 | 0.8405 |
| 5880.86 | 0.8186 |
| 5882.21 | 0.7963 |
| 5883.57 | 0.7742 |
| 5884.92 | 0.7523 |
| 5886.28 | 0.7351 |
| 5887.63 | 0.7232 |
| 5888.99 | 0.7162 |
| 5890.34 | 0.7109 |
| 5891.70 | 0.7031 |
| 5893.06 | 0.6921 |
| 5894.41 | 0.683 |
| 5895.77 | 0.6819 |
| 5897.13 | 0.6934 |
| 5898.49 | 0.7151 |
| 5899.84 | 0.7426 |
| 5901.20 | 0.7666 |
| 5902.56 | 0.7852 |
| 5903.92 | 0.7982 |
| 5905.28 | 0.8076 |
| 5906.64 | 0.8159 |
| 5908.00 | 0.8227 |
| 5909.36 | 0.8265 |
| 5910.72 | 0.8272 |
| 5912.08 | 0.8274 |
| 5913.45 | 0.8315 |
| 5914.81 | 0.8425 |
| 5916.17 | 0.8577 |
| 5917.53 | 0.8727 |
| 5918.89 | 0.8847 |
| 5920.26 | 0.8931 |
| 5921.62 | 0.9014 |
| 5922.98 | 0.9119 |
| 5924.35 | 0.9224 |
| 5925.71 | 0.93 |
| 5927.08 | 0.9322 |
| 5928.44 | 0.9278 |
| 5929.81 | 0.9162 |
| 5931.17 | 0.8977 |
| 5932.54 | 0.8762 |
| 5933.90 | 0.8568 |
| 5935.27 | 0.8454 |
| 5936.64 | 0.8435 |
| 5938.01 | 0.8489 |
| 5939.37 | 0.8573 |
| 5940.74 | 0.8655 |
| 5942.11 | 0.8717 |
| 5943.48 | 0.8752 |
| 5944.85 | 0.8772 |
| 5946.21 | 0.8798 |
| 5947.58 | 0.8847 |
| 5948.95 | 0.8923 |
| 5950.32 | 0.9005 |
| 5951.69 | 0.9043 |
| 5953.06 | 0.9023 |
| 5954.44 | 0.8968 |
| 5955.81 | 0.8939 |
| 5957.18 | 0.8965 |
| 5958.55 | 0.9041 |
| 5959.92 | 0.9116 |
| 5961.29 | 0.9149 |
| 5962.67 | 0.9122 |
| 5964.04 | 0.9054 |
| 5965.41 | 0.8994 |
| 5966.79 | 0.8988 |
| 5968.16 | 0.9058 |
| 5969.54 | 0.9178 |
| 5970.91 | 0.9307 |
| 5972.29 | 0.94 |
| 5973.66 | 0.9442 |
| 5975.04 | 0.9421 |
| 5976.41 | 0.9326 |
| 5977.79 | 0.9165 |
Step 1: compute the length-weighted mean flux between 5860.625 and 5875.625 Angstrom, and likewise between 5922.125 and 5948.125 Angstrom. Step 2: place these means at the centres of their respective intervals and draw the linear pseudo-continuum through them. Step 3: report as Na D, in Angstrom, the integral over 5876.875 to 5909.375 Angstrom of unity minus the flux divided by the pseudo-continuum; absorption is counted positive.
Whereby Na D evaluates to 5.2 Angstrom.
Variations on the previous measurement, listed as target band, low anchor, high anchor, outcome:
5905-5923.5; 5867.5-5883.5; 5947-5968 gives 0.73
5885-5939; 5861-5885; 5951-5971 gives 4.57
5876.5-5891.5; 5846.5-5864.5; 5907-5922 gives 1.62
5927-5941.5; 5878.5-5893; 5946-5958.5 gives -0.33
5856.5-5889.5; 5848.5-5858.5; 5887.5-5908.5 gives -1.70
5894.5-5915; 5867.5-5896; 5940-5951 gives 1.26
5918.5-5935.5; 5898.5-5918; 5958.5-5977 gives -1.12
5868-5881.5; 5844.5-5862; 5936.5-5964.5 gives 0.06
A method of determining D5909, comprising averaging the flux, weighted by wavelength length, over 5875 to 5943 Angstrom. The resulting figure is 0.821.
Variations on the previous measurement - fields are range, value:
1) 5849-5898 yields 0.834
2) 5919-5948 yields 0.886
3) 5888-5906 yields 0.731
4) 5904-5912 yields 0.819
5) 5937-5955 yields 0.88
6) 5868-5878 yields 0.901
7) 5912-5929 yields 0.889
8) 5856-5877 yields 0.905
